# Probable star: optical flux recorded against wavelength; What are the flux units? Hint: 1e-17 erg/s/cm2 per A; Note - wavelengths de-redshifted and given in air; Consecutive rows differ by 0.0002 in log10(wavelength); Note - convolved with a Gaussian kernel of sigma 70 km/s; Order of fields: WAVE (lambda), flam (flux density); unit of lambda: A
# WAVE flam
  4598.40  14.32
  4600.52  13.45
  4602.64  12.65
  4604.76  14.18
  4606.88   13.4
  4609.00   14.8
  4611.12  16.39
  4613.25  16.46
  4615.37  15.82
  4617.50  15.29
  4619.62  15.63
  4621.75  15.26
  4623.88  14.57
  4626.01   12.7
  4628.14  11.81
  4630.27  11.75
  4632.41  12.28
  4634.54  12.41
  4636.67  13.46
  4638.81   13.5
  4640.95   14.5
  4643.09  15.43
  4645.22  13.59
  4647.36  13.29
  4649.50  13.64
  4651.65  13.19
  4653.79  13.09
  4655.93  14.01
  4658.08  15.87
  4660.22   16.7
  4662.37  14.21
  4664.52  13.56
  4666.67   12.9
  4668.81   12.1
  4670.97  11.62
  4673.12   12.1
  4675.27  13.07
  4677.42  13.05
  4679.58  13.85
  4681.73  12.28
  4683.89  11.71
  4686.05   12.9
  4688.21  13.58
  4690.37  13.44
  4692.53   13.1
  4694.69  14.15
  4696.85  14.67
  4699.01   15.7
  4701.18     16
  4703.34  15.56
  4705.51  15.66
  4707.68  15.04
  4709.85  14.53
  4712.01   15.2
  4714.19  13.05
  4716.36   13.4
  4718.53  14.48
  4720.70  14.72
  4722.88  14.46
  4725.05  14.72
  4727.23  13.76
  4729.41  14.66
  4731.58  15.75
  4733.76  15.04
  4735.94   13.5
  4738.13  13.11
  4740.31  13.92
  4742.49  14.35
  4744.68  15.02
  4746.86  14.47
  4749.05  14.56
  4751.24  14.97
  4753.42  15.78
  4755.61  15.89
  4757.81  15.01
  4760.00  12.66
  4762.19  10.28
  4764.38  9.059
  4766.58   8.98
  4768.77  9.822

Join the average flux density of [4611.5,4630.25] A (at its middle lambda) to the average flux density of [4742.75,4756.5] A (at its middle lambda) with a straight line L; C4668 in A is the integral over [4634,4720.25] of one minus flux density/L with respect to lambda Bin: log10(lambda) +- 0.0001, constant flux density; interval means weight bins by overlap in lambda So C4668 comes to 5.5 A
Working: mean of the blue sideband 14.6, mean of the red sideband 15.1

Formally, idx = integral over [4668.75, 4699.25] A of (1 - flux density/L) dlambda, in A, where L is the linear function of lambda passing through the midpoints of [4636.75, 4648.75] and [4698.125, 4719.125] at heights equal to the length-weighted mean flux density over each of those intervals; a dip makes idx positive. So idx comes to 3.0 A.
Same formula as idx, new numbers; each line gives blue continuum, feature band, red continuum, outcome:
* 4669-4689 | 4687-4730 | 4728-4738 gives -2.6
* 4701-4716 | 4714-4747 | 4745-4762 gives 0.9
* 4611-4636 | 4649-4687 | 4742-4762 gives 2.5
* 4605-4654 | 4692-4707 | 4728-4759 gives -0.6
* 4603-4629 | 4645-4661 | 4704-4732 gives 0.5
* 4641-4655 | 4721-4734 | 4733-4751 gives -0.5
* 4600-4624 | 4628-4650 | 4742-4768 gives 1.9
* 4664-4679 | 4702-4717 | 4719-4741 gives -1.0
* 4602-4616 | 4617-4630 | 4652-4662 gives 0.7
